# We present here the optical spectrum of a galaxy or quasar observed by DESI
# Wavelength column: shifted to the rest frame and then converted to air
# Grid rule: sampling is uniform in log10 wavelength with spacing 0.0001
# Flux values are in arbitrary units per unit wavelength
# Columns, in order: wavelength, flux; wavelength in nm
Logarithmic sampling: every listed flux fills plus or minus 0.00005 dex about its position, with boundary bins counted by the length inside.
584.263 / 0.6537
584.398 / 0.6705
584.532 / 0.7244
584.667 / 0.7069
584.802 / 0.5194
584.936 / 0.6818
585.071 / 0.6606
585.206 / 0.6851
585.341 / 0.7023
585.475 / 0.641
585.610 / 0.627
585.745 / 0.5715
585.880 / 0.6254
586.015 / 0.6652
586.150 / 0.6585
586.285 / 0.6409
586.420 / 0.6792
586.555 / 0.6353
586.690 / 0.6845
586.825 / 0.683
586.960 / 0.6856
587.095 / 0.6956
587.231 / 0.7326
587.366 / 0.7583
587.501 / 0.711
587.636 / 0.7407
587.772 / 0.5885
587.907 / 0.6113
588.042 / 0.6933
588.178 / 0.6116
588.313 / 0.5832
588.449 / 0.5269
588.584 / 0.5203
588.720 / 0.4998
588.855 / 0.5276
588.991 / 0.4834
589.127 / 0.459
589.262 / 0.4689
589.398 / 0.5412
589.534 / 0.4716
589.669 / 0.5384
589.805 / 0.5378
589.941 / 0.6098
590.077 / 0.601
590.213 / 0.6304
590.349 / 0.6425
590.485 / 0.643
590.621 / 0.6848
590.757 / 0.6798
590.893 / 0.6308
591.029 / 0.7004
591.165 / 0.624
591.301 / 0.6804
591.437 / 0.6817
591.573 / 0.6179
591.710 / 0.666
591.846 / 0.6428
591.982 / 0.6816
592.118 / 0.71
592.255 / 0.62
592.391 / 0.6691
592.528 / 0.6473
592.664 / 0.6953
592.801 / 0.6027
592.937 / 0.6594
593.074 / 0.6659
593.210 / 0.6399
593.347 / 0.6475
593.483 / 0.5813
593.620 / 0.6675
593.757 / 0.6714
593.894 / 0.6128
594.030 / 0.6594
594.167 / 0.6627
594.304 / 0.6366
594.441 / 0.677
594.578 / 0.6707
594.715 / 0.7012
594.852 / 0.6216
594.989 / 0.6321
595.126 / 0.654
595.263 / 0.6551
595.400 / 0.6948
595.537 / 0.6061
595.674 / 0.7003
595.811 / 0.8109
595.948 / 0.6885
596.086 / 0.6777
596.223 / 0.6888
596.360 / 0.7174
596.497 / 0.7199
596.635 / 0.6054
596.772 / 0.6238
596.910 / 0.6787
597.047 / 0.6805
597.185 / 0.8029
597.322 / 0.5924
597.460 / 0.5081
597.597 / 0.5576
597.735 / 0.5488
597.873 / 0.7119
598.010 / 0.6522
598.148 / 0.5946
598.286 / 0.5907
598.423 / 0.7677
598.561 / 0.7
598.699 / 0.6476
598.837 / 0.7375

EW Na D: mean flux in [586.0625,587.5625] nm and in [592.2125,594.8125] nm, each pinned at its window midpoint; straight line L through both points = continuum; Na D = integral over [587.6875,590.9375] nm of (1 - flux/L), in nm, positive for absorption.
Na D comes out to 0.48 nm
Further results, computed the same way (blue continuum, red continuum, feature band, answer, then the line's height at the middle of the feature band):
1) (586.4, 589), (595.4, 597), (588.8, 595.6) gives 0.34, 0.661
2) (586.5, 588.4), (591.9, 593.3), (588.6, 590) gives 0.32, 0.667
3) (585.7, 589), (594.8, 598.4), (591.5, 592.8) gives -0.02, 0.646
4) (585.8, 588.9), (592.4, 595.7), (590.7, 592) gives -0.02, 0.648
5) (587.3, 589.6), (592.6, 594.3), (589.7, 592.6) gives -0.15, 0.614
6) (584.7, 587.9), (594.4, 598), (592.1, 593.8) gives 0.03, 0.663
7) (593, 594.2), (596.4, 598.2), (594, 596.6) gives -0.14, 0.642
